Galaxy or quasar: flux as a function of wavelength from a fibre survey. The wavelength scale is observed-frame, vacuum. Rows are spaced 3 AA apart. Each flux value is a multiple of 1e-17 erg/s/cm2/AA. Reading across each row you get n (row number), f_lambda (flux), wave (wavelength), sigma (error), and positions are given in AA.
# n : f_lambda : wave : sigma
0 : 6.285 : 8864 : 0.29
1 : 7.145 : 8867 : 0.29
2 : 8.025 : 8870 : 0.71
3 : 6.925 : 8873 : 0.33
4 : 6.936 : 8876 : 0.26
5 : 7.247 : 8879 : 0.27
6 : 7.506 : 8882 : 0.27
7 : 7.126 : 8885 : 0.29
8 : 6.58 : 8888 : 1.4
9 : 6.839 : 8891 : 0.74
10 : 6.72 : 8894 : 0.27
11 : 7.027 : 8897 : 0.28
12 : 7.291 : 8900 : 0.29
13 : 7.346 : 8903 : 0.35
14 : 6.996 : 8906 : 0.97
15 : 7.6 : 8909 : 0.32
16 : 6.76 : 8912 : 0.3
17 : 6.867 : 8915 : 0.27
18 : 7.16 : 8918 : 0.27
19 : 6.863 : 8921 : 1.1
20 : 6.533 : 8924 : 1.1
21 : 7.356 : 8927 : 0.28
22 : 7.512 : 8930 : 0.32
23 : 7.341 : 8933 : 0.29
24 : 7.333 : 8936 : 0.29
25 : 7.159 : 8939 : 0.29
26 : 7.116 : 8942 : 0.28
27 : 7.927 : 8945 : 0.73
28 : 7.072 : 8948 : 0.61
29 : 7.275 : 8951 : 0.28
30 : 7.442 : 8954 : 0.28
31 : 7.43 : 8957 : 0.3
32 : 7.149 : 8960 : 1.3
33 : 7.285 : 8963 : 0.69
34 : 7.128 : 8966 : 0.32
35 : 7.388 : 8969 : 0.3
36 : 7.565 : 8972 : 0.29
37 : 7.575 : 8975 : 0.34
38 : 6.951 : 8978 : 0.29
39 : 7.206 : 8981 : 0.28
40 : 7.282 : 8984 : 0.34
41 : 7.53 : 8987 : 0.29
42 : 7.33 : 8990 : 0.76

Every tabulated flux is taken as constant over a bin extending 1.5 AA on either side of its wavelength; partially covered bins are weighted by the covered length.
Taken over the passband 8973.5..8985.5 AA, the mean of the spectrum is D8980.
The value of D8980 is 7.25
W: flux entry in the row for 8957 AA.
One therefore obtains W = 7.43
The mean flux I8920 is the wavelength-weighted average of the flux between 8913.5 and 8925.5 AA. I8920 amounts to 6.86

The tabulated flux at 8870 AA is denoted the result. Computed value 8.025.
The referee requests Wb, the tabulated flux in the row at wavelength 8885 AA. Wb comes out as 7.126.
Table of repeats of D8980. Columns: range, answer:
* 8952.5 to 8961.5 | 7.34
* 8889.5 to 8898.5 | 6.86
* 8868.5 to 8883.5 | 7.33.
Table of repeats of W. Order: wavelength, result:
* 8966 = 7.128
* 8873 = 6.925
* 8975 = 7.575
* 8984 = 7.282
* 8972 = 7.565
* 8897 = 7.027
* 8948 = 7.072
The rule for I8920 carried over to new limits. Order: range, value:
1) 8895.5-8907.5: 7.17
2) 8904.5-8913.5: 7.12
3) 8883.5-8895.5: 6.82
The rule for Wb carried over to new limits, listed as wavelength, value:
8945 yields 7.927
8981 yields 7.206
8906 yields 6.996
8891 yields 6.839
